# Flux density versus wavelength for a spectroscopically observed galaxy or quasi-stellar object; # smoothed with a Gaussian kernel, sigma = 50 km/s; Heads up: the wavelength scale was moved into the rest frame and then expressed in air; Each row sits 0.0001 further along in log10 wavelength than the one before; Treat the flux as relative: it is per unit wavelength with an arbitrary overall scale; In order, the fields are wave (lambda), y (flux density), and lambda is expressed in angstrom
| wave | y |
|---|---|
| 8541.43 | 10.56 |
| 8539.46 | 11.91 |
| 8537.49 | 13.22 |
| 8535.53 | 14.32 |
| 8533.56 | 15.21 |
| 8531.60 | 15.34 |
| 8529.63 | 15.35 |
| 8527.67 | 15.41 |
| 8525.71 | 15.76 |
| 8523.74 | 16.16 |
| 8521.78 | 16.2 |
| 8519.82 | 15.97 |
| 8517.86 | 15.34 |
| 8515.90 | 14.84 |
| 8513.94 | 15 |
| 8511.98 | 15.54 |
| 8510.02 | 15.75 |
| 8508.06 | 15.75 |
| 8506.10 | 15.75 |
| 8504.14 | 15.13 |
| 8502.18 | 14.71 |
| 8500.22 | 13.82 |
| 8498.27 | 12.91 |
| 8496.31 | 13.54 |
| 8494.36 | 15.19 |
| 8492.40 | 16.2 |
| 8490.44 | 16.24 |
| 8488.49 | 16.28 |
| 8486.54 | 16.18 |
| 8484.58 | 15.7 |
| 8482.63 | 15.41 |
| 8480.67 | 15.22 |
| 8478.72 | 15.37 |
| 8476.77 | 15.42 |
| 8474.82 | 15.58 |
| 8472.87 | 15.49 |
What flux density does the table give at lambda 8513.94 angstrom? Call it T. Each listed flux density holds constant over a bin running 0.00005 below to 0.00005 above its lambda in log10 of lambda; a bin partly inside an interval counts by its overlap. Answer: 15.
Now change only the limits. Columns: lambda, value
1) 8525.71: 15.76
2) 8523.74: 16.16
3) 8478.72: 15.37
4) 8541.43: 10.56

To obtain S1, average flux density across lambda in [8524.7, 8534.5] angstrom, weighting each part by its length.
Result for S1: 15.4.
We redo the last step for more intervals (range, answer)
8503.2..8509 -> 15.5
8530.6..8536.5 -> 14.9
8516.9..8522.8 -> 15.9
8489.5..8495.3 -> 15.9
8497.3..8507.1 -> 14.5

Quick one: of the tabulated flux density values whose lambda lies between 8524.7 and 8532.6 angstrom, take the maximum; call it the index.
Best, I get 15.76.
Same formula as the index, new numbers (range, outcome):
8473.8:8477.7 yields 15.58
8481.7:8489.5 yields 16.28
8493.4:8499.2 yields 15.19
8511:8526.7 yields 16.2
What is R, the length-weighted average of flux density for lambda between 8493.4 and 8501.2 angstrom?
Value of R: 13.9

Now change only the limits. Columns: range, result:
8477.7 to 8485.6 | 15.4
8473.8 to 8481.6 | 15.4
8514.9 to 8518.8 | 15.1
